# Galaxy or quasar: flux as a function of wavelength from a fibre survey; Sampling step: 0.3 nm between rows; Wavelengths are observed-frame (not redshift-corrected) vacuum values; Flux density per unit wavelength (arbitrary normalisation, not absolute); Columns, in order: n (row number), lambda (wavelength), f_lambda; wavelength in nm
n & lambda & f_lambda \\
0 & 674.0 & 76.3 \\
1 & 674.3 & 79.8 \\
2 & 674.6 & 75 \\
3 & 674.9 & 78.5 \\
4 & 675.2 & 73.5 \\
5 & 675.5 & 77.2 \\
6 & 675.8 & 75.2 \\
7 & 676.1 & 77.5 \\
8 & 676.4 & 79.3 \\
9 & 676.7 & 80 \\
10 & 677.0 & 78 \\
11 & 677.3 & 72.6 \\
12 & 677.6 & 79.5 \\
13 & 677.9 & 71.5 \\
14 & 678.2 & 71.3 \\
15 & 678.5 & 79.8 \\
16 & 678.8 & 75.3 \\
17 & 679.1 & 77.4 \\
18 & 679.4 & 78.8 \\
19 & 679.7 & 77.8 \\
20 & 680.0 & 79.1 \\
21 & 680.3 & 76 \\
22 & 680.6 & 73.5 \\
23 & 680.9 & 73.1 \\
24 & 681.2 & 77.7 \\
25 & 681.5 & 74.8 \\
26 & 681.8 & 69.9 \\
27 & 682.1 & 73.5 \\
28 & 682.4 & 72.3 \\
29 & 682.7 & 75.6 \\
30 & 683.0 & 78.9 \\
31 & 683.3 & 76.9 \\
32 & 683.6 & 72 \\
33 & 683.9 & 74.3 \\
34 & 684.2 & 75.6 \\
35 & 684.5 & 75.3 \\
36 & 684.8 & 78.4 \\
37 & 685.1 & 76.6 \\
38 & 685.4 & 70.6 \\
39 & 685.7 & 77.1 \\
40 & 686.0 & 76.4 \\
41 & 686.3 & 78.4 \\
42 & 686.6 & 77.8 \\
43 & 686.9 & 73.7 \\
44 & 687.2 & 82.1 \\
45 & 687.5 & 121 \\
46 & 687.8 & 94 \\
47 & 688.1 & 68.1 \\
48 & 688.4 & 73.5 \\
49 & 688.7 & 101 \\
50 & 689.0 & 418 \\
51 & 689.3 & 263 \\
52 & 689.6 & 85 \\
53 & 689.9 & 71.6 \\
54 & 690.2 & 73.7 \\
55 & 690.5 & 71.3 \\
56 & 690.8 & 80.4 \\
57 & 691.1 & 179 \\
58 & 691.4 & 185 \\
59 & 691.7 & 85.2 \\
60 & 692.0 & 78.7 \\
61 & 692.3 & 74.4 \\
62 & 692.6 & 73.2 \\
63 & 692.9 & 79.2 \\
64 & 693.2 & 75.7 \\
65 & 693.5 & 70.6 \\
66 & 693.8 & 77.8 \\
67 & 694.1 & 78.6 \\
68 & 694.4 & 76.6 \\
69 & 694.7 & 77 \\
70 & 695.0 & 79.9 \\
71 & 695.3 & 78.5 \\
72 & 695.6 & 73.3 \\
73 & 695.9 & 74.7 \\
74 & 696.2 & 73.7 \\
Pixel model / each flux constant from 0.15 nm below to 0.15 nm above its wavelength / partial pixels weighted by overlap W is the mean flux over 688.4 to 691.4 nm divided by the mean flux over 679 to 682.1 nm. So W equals 1.95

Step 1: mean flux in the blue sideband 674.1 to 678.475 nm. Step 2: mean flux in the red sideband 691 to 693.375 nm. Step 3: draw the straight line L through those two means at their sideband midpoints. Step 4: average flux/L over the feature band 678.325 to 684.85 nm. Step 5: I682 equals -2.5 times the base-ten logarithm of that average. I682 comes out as 0.123 mag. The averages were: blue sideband 76.4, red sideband 102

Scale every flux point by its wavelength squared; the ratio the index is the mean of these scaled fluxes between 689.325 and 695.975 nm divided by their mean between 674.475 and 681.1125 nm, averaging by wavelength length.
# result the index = 1.2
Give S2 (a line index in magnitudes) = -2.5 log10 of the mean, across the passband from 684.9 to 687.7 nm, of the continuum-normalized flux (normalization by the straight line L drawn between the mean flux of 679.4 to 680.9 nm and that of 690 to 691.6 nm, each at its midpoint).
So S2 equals 0.21 mag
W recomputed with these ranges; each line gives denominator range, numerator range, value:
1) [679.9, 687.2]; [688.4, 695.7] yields 1.43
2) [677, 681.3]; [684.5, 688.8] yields 1.07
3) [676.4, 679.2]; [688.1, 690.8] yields 1.79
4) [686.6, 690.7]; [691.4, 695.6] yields 0.67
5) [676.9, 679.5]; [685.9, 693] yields 1.47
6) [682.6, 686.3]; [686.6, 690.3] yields 1.66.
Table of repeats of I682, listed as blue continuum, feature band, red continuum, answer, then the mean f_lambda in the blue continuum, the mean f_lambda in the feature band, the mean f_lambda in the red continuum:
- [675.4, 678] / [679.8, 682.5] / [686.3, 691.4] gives 0.241 mag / 76.8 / 74.5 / 121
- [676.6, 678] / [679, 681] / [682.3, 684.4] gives -0.011 mag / 76.4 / 76.6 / 75.2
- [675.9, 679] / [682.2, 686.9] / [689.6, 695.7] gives 0.080 mag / 76.5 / 75.7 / 87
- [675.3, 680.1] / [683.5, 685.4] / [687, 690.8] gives 0.369 mag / 76.8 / 75.1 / 124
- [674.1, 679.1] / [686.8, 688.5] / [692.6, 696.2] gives -0.130 mag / 76.5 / 86.1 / 76.3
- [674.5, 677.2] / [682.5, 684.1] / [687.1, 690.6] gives 0.373 mag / 77.1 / 75.4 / 128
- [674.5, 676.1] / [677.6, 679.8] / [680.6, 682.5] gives -0.021 mag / 76.1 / 76.2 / 73.6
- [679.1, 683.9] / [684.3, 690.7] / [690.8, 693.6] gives -0.168 mag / 75.4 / 105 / 99.6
